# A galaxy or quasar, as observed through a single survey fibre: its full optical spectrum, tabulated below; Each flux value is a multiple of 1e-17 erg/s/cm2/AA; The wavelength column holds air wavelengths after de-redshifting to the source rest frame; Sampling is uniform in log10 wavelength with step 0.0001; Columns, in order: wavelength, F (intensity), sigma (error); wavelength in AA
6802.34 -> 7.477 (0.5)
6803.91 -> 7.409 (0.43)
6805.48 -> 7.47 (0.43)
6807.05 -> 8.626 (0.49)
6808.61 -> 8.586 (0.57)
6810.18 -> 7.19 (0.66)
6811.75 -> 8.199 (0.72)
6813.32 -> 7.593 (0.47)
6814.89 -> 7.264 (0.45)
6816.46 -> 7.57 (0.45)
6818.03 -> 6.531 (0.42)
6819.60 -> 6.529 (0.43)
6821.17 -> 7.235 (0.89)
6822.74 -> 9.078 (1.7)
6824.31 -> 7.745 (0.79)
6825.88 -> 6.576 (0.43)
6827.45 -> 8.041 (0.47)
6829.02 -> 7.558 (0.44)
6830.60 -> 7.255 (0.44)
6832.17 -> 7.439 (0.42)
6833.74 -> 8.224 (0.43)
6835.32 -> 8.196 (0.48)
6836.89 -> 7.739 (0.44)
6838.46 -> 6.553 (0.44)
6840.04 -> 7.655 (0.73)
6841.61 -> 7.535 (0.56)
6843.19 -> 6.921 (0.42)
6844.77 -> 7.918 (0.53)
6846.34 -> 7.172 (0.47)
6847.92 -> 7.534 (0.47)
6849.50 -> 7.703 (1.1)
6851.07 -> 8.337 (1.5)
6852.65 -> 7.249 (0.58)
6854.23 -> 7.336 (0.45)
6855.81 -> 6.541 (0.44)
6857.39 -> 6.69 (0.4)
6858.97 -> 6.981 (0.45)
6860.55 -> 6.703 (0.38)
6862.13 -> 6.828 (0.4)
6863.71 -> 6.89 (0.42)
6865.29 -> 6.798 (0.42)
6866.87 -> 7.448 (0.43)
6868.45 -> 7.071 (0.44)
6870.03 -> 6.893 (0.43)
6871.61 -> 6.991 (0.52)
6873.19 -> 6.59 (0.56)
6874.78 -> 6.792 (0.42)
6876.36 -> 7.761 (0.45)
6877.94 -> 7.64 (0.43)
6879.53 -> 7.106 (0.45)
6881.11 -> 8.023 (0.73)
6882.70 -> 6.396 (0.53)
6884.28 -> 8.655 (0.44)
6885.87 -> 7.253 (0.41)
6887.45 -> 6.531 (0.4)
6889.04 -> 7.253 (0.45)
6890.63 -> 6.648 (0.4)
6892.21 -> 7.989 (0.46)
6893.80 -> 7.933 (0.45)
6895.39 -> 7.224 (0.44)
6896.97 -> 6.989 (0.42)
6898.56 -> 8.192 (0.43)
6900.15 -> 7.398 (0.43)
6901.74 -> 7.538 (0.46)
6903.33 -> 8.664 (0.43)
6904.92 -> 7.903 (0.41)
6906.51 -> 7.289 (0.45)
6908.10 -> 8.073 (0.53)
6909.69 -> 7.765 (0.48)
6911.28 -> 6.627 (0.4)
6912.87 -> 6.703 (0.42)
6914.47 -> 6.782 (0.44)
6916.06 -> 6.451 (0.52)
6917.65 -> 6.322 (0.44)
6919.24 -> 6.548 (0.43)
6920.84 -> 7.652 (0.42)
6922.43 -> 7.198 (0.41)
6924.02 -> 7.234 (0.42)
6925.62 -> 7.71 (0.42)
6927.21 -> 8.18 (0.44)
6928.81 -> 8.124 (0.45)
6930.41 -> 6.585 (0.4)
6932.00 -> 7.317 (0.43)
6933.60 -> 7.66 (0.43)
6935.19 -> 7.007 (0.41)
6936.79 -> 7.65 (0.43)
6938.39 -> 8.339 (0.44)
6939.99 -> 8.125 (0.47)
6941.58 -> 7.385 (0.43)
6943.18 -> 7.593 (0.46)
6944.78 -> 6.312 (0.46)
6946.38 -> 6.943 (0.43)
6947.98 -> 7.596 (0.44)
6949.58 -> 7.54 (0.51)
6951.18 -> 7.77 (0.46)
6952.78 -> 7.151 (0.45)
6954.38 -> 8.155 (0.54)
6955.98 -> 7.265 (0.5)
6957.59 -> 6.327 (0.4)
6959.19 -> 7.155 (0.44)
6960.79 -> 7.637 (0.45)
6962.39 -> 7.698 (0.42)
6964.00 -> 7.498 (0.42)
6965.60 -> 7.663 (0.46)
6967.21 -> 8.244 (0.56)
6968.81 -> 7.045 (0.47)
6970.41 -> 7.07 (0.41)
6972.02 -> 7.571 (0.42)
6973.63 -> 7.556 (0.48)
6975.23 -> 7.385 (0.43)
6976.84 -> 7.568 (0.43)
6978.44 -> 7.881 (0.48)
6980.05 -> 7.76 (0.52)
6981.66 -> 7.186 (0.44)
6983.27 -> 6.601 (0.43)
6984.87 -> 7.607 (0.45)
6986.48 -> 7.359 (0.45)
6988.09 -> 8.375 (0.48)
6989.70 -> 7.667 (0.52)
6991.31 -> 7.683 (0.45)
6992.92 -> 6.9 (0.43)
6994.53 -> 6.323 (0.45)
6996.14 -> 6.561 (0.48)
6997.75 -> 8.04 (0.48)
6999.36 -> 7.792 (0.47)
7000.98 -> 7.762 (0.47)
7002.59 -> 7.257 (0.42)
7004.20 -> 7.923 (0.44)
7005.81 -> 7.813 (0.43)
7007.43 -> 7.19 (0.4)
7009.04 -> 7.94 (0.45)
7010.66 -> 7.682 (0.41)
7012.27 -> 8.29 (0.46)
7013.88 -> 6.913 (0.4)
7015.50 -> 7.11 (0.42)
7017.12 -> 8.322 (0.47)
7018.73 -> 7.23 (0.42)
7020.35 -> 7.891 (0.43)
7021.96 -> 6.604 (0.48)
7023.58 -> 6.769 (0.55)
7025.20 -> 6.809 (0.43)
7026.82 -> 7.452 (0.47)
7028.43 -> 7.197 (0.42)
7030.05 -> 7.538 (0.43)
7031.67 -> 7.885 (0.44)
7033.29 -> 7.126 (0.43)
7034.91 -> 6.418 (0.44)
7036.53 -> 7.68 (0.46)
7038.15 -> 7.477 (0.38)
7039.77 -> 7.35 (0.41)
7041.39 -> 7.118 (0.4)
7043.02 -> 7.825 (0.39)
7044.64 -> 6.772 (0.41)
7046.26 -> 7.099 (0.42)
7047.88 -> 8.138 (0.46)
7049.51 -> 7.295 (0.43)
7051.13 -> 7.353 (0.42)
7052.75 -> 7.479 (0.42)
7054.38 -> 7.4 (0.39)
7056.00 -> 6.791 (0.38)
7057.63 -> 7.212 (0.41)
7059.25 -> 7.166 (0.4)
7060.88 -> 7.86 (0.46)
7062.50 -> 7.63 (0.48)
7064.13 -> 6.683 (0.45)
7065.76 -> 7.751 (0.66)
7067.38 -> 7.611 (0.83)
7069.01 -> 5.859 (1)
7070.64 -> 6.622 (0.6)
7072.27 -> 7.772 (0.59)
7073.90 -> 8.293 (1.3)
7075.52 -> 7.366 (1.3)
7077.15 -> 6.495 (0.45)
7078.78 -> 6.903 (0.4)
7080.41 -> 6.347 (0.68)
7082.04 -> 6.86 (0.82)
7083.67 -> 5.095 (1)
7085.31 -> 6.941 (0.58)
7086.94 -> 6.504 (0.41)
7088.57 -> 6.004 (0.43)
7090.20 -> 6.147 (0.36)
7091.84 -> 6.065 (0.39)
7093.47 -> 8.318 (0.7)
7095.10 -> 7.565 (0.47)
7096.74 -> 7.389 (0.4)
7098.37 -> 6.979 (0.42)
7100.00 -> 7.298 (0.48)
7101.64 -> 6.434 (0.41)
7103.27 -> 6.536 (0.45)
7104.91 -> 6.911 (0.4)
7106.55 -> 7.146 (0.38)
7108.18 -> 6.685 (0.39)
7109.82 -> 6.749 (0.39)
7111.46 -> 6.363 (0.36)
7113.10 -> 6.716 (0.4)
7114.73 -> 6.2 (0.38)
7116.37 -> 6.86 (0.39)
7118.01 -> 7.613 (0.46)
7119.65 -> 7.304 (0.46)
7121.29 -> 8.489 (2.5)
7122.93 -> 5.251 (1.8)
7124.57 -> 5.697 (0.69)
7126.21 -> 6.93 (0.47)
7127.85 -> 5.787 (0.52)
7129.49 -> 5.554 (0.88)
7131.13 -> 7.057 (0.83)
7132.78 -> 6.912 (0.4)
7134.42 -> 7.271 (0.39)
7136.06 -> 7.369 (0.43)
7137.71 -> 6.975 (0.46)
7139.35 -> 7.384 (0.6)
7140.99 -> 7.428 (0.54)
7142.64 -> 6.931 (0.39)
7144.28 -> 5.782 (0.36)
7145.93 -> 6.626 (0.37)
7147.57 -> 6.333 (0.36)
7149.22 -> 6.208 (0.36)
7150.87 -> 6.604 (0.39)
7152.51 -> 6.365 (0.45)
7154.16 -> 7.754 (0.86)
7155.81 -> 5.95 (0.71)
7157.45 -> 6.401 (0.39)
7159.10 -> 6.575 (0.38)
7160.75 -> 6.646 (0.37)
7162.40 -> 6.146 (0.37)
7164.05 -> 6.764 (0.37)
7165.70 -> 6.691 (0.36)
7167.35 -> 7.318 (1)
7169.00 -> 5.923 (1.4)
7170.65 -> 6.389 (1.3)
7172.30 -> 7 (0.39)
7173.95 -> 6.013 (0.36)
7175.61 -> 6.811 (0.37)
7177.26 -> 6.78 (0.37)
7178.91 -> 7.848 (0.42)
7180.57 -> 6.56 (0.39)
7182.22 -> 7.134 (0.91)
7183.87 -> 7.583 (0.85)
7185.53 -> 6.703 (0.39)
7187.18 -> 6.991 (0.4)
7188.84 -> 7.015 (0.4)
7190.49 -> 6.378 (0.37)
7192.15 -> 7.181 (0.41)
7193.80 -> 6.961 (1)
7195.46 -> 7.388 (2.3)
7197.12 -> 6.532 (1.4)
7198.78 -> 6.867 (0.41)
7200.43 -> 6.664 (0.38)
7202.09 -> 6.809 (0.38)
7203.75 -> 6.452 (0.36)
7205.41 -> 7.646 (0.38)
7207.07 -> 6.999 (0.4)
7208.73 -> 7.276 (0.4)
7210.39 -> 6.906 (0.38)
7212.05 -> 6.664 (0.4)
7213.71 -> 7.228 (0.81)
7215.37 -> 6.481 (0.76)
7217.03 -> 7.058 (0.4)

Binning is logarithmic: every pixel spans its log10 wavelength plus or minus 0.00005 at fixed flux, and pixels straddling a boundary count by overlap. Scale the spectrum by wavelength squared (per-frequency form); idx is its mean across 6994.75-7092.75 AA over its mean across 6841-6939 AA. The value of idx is 1.0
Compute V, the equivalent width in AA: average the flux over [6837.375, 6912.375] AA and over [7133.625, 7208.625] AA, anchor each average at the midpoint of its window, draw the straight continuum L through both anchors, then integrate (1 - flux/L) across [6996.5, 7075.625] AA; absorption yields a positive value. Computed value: -3.97 AA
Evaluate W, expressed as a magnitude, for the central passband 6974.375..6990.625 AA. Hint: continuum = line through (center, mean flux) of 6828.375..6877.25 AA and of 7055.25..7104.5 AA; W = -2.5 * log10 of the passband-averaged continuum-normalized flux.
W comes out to -0.07 mag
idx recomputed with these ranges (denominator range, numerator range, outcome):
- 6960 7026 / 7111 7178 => 0.93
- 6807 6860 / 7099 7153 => 0.98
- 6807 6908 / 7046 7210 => 1.00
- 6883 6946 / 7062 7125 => 0.98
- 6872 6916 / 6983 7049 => 1.04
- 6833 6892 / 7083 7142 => 1.00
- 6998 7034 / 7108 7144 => 0.93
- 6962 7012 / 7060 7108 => 0.95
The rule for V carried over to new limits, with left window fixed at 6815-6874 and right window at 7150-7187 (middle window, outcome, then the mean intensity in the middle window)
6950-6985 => -1.78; 7.44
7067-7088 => 0.29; 6.79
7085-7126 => 0.20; 6.81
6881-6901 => -0.51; 7.4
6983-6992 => -0.71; 7.61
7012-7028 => -0.72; 7.31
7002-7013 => -1.13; 7.73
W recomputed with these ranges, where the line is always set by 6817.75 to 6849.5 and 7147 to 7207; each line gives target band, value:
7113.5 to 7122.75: -0.04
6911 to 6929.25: 0.03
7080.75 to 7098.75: 0.04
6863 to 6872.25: 0.06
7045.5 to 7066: -0.05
